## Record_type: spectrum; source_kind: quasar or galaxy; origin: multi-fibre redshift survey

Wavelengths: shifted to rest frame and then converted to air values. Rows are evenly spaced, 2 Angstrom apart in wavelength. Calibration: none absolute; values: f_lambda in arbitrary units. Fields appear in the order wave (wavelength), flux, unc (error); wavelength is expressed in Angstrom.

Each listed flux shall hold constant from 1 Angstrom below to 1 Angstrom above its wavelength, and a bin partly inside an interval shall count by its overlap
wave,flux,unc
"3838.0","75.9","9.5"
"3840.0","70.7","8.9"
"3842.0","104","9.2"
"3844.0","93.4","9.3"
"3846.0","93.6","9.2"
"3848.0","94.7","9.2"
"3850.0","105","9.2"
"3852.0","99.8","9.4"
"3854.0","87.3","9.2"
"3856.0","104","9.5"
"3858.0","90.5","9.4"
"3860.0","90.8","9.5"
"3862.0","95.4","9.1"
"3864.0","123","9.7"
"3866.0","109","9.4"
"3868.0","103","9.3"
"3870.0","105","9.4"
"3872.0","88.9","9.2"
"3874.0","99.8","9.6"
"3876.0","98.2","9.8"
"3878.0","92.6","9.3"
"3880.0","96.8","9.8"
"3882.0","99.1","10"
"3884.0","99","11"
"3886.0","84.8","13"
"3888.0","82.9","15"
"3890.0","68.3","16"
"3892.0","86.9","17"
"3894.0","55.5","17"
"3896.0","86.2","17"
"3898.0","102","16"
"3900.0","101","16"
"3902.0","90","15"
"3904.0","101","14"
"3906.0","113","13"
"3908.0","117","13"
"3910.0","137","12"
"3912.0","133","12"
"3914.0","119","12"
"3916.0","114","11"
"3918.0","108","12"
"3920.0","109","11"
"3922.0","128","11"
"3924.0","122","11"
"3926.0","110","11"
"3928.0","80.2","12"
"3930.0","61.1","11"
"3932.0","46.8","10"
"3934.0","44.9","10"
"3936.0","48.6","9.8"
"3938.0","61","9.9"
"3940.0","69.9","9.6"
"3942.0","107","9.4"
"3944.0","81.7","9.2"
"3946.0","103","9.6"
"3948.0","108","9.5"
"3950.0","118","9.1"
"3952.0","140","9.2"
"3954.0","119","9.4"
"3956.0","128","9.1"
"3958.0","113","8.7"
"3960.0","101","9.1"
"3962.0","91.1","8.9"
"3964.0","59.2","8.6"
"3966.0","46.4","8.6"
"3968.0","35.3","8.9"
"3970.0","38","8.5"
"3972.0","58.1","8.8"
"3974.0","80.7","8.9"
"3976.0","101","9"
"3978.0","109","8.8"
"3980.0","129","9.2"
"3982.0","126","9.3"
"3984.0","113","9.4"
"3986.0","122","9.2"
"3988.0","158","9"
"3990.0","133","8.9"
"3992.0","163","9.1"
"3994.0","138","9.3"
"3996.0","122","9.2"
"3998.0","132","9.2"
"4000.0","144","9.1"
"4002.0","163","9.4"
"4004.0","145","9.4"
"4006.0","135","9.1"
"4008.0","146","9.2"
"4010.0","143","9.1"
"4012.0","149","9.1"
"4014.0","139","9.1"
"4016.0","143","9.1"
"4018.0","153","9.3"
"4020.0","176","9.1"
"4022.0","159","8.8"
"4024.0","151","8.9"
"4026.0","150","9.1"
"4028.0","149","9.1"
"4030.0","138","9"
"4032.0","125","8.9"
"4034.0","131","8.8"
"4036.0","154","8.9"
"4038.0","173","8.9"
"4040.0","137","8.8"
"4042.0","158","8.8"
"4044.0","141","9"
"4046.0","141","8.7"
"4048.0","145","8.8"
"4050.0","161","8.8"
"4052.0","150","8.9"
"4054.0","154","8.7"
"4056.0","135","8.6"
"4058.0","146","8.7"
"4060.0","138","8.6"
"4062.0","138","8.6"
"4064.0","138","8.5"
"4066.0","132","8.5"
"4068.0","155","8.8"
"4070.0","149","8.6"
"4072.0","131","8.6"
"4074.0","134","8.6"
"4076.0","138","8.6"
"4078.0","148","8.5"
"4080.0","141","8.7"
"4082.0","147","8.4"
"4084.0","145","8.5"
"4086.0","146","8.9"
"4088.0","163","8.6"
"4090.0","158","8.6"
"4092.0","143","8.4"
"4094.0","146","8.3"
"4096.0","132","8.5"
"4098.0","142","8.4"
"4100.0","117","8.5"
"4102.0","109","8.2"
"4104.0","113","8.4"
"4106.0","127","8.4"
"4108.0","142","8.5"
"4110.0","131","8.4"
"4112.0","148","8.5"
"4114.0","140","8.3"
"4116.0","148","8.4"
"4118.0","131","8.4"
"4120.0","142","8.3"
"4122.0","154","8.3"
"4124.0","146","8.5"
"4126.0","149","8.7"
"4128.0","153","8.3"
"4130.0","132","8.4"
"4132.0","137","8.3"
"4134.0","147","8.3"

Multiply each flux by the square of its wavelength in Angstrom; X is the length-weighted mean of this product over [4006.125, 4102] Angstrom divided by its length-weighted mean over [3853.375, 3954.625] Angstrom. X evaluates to 1.6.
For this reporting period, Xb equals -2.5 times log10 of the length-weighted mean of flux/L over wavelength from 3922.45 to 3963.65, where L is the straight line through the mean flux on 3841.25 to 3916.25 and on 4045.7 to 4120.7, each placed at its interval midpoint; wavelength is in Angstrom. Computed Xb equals 0.21 mag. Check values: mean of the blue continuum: 98.9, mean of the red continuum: 141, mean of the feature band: 92.7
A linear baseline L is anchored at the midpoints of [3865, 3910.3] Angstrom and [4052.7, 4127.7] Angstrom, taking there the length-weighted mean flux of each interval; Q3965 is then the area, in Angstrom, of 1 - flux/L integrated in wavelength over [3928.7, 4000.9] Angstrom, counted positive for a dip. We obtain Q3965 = 9.6 Angstrom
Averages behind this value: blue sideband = 95.8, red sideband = 141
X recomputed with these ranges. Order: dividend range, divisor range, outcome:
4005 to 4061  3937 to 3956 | 1.50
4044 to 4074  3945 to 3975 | 1.69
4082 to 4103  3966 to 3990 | 1.54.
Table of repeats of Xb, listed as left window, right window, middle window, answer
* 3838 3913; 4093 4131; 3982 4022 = -0.204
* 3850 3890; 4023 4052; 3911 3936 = 0.169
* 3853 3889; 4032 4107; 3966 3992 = 0.210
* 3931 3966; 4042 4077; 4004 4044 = -0.174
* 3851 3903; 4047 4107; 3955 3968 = 0.305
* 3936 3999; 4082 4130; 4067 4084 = -0.088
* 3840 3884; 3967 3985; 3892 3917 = -0.118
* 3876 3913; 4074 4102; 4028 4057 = -0.115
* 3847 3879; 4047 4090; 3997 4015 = -0.103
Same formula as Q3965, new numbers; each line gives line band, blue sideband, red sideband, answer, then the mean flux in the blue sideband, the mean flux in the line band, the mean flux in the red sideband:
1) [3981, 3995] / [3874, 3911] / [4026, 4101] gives -1.6 Angstrom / 95.2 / 136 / 144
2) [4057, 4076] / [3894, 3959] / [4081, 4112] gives -1.3 Angstrom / 99.9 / 140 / 138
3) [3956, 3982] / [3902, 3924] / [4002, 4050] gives 9.5 Angstrom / 117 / 83.8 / 148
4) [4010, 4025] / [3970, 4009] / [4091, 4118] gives -3.0 Angstrom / 125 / 152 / 134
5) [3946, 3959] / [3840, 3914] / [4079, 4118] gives -0.9 Angstrom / 98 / 120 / 139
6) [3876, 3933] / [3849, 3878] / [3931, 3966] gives -2.0 Angstrom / 99.7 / 98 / 89.3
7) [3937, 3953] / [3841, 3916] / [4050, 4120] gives 2.0 Angstrom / 98.9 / 98.6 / 140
